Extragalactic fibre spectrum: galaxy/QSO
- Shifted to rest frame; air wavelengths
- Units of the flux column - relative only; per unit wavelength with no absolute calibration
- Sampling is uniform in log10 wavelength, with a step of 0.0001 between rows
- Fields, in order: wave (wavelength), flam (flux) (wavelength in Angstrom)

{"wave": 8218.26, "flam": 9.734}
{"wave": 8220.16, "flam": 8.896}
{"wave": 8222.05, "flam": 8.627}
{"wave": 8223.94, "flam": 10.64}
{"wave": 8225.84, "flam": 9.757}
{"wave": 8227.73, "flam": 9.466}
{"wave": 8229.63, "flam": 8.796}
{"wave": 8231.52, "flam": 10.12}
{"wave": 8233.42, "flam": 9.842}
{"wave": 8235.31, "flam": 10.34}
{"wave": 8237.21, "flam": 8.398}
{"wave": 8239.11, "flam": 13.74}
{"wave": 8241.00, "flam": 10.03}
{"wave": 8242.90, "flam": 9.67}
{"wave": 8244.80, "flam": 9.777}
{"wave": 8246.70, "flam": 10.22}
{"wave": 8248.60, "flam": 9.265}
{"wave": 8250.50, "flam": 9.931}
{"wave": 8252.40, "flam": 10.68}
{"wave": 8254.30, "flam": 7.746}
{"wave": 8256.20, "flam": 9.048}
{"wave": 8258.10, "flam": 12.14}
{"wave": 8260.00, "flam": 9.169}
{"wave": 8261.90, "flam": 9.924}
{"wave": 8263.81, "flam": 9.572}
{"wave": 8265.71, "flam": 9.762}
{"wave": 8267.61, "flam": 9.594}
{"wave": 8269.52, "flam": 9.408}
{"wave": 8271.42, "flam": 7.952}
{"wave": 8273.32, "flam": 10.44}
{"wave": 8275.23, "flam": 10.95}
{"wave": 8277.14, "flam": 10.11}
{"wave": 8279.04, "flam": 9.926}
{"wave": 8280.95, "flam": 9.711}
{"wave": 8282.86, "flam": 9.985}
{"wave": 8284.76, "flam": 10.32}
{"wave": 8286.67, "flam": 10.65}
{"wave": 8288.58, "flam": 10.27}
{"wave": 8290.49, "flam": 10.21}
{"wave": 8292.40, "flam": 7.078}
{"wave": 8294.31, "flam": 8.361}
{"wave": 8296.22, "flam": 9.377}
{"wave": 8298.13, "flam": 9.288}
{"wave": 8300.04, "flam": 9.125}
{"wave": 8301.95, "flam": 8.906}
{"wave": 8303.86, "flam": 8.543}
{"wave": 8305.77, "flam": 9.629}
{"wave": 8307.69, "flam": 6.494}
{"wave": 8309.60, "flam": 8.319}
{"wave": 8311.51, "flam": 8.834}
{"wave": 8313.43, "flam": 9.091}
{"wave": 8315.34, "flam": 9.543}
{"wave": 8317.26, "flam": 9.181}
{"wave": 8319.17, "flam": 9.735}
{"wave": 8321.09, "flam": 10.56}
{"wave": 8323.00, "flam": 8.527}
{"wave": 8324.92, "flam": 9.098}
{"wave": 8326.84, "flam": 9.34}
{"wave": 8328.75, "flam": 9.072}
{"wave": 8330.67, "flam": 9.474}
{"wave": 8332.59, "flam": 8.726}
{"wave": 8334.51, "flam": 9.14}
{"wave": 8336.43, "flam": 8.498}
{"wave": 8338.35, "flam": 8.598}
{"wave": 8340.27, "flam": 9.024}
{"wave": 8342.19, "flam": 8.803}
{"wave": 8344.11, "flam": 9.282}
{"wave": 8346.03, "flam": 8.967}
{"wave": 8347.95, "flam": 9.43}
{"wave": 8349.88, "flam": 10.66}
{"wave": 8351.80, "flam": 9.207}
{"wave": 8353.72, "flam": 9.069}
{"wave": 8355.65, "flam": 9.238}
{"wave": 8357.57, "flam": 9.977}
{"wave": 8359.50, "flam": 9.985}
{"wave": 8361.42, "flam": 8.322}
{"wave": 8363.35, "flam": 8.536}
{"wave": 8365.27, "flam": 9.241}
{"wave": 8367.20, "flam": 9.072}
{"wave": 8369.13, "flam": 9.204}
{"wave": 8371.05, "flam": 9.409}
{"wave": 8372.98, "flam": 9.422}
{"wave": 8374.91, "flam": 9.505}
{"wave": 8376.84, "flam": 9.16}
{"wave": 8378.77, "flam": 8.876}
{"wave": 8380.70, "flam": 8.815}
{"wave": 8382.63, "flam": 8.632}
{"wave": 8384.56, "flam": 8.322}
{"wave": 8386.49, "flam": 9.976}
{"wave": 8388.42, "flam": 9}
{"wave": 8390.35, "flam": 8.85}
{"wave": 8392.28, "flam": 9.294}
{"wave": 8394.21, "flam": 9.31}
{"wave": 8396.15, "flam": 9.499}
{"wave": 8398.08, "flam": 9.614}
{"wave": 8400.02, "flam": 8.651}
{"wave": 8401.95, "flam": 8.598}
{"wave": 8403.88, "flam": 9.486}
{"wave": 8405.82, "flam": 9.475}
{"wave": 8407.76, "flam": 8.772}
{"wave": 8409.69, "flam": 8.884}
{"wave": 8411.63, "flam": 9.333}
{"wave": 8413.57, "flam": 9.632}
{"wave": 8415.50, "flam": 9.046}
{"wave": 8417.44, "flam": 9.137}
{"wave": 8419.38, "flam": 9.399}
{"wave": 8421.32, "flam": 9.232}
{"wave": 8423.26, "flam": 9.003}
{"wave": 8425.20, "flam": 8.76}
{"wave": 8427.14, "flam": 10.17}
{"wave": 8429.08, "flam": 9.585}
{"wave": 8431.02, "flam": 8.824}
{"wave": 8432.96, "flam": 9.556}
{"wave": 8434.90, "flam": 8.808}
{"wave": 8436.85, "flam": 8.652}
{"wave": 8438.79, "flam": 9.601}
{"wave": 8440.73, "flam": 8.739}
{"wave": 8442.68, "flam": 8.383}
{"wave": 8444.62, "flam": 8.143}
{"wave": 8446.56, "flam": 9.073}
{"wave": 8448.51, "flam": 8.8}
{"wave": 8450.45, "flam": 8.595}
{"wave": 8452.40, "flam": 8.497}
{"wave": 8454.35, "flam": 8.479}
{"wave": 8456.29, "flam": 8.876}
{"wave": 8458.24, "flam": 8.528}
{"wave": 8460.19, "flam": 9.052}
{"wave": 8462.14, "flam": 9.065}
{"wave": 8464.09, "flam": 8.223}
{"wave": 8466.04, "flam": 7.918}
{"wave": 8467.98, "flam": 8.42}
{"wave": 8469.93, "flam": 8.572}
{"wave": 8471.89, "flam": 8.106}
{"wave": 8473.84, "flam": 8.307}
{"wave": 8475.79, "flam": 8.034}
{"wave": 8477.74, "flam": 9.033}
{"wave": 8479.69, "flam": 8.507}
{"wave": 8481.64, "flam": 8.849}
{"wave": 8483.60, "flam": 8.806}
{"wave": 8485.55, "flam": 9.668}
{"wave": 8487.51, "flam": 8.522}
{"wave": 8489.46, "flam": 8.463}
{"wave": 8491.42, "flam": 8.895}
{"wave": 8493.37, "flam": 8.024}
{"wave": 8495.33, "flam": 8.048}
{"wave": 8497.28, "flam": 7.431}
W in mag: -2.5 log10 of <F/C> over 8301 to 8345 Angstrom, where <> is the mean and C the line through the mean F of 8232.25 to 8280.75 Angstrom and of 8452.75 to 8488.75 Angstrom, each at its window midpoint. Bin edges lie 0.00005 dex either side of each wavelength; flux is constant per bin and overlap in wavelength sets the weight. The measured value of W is 0.062 mag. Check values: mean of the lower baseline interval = 9.9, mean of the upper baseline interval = 8.61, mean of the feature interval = 8.97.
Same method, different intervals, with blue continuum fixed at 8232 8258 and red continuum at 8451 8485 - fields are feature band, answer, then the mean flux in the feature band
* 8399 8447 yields -0.028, 9.08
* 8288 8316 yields 0.090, 8.85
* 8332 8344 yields 0.066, 8.83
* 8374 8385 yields 0.026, 8.91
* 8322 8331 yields 0.043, 9.09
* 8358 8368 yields 0.018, 9.08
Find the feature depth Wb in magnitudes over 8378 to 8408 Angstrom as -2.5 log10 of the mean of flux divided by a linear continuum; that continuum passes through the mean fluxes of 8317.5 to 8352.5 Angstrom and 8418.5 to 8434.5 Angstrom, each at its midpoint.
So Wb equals 0.02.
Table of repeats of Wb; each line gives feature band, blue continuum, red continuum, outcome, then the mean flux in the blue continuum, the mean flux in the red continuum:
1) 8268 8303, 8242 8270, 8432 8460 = 0.003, 9.73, 8.77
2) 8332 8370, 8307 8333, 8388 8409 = -0.009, 9.03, 9.14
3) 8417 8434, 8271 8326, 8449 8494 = -0.062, 9.33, 8.59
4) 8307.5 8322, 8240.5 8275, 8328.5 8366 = 0.031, 9.71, 9.16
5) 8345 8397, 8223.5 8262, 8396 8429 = 0.020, 9.93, 9.22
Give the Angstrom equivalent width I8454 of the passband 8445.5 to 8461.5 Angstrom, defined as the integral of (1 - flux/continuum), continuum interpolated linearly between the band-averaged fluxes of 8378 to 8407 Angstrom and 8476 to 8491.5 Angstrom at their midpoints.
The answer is 0.3 Angstrom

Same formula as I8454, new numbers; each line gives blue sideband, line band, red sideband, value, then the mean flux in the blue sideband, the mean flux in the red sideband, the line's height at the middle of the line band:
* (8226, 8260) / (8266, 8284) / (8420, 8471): -0.1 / 9.93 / 8.83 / 9.75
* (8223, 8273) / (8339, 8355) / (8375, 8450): 0.1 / 9.82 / 9.08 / 9.37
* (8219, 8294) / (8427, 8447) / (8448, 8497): -0.6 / 9.79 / 8.55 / 8.76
